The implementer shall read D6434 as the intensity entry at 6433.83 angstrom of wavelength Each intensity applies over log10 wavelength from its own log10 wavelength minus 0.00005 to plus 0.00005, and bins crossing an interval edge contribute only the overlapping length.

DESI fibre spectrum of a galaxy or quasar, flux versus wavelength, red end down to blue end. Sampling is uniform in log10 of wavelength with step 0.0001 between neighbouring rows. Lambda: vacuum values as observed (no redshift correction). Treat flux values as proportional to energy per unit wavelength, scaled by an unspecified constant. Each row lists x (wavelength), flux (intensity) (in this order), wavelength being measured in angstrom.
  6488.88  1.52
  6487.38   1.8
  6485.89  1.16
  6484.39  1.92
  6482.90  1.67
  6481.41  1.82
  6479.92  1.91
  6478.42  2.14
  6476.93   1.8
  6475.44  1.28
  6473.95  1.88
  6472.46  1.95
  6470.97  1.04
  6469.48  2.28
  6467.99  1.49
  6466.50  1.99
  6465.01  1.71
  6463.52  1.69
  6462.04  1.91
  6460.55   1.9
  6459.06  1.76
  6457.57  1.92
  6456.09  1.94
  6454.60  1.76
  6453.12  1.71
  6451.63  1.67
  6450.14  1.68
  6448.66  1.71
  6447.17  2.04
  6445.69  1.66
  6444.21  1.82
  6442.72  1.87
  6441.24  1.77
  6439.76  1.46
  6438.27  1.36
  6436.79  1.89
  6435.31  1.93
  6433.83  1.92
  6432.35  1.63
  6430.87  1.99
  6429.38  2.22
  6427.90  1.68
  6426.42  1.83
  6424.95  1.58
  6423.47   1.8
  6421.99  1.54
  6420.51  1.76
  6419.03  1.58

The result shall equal 1.92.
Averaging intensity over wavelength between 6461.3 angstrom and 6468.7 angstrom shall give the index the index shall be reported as 1.76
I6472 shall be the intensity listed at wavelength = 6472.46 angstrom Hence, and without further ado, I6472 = 1.95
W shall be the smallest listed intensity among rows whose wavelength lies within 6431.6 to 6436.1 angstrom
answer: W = 1.63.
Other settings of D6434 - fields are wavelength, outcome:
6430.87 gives 1.99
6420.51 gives 1.76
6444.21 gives 1.82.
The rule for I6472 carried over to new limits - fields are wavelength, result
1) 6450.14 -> 1.68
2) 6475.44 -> 1.28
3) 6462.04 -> 1.91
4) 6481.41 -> 1.82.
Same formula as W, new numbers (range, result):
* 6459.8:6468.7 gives 1.49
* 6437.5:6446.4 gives 1.36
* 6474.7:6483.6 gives 1.28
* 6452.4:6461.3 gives 1.71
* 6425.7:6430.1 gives 1.68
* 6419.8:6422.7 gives 1.54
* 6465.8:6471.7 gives 1.04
